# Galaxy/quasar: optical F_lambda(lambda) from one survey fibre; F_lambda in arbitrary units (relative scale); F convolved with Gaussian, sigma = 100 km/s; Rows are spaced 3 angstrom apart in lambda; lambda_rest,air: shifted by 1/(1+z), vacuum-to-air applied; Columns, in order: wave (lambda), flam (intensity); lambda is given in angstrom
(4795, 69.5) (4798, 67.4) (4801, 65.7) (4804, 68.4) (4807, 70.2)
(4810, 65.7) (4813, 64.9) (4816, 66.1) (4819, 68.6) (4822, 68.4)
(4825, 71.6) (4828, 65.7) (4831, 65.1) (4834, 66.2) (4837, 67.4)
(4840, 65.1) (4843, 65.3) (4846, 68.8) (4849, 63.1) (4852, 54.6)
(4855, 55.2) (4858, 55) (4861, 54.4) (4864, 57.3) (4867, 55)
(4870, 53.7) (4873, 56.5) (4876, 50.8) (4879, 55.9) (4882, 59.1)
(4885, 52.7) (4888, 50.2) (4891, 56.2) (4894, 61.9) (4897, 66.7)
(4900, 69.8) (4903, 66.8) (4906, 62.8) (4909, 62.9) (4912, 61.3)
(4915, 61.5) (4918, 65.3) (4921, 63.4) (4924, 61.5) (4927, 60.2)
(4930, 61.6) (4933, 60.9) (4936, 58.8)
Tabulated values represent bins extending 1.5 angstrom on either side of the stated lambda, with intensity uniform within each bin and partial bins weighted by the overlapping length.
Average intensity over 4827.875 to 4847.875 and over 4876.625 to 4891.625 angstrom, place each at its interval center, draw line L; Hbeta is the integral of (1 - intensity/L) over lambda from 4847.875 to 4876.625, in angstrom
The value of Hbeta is 2.1 angstrom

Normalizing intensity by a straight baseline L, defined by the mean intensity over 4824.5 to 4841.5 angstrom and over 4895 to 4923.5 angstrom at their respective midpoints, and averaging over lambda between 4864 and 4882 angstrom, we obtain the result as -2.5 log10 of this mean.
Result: 0.19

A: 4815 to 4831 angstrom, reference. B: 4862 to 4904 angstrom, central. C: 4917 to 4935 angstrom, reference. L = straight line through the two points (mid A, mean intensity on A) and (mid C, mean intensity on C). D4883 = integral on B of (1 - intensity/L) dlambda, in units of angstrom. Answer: 4.2 angstrom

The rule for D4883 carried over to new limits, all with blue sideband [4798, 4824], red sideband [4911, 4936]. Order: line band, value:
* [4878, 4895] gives 2.08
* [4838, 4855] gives 0.73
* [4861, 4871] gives 1.45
